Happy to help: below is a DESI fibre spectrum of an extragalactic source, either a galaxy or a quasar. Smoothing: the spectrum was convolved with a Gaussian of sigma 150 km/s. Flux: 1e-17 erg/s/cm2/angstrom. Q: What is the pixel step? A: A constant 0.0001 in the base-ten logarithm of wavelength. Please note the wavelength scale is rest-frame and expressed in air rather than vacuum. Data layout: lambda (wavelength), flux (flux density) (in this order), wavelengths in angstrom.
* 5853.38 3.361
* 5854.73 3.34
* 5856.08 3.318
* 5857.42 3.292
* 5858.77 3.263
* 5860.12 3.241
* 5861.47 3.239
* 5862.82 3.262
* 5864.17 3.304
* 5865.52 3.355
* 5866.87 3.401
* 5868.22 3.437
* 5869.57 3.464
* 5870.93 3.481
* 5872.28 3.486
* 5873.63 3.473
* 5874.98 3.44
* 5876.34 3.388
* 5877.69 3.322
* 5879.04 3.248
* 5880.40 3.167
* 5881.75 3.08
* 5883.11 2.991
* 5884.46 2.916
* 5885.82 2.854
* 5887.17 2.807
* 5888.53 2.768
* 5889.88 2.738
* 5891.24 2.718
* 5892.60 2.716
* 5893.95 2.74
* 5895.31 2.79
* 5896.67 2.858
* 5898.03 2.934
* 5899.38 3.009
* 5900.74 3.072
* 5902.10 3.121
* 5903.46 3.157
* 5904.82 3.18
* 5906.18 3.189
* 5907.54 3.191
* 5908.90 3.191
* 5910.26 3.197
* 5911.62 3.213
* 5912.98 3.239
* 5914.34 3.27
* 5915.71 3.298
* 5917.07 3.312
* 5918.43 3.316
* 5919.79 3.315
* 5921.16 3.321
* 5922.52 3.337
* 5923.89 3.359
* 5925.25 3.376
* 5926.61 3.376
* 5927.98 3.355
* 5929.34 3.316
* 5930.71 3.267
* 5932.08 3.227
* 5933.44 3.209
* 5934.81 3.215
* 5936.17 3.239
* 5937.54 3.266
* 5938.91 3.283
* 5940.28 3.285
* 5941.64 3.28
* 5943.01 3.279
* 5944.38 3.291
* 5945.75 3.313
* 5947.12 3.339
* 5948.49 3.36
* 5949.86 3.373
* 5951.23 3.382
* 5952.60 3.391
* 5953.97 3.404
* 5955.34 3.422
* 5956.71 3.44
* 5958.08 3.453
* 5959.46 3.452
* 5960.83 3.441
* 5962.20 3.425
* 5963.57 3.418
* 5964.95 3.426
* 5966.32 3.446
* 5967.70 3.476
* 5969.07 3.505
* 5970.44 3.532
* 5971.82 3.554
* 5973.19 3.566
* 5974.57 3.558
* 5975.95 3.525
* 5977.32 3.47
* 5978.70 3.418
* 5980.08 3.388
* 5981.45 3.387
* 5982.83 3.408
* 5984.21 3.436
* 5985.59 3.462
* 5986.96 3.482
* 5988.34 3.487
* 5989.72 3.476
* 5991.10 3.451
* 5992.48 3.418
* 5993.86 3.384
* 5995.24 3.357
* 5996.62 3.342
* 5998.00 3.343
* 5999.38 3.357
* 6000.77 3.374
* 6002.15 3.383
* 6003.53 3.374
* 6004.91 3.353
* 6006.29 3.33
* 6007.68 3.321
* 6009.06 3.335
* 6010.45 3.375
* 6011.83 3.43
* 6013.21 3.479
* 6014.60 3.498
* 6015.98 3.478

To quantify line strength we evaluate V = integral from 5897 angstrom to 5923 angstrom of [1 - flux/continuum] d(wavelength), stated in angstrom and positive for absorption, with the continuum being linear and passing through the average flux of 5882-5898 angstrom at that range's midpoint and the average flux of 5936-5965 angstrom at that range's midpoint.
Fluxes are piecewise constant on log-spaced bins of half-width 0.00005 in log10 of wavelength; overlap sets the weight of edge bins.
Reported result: -1.7 angstrom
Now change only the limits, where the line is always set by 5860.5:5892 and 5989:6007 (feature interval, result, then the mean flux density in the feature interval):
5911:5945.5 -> -0.22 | 3.29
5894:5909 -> 0.85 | 3.04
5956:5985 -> -1.10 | 3.46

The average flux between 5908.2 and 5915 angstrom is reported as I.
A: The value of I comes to 3.22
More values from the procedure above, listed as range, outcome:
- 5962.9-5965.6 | 3.41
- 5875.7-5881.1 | 3.28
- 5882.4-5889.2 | 2.87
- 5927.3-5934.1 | 3.28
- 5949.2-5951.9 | 3.38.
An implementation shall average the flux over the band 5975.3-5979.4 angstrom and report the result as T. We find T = 3.47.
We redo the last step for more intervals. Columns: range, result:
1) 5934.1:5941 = 3.26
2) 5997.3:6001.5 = 3.35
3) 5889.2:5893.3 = 2.73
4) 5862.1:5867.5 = 3.33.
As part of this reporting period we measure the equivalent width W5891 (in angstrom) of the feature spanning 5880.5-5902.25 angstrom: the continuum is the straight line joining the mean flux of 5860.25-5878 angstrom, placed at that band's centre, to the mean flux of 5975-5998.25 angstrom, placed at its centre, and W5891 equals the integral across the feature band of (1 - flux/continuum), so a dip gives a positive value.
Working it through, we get 3.3 angstrom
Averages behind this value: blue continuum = 3.39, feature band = 2.88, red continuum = 3.43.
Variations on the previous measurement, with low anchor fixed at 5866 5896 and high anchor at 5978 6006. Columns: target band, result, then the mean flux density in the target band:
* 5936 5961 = -0.5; 3.35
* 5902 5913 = 0.0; 3.19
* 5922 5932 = -0.3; 3.33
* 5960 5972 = -0.5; 3.47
